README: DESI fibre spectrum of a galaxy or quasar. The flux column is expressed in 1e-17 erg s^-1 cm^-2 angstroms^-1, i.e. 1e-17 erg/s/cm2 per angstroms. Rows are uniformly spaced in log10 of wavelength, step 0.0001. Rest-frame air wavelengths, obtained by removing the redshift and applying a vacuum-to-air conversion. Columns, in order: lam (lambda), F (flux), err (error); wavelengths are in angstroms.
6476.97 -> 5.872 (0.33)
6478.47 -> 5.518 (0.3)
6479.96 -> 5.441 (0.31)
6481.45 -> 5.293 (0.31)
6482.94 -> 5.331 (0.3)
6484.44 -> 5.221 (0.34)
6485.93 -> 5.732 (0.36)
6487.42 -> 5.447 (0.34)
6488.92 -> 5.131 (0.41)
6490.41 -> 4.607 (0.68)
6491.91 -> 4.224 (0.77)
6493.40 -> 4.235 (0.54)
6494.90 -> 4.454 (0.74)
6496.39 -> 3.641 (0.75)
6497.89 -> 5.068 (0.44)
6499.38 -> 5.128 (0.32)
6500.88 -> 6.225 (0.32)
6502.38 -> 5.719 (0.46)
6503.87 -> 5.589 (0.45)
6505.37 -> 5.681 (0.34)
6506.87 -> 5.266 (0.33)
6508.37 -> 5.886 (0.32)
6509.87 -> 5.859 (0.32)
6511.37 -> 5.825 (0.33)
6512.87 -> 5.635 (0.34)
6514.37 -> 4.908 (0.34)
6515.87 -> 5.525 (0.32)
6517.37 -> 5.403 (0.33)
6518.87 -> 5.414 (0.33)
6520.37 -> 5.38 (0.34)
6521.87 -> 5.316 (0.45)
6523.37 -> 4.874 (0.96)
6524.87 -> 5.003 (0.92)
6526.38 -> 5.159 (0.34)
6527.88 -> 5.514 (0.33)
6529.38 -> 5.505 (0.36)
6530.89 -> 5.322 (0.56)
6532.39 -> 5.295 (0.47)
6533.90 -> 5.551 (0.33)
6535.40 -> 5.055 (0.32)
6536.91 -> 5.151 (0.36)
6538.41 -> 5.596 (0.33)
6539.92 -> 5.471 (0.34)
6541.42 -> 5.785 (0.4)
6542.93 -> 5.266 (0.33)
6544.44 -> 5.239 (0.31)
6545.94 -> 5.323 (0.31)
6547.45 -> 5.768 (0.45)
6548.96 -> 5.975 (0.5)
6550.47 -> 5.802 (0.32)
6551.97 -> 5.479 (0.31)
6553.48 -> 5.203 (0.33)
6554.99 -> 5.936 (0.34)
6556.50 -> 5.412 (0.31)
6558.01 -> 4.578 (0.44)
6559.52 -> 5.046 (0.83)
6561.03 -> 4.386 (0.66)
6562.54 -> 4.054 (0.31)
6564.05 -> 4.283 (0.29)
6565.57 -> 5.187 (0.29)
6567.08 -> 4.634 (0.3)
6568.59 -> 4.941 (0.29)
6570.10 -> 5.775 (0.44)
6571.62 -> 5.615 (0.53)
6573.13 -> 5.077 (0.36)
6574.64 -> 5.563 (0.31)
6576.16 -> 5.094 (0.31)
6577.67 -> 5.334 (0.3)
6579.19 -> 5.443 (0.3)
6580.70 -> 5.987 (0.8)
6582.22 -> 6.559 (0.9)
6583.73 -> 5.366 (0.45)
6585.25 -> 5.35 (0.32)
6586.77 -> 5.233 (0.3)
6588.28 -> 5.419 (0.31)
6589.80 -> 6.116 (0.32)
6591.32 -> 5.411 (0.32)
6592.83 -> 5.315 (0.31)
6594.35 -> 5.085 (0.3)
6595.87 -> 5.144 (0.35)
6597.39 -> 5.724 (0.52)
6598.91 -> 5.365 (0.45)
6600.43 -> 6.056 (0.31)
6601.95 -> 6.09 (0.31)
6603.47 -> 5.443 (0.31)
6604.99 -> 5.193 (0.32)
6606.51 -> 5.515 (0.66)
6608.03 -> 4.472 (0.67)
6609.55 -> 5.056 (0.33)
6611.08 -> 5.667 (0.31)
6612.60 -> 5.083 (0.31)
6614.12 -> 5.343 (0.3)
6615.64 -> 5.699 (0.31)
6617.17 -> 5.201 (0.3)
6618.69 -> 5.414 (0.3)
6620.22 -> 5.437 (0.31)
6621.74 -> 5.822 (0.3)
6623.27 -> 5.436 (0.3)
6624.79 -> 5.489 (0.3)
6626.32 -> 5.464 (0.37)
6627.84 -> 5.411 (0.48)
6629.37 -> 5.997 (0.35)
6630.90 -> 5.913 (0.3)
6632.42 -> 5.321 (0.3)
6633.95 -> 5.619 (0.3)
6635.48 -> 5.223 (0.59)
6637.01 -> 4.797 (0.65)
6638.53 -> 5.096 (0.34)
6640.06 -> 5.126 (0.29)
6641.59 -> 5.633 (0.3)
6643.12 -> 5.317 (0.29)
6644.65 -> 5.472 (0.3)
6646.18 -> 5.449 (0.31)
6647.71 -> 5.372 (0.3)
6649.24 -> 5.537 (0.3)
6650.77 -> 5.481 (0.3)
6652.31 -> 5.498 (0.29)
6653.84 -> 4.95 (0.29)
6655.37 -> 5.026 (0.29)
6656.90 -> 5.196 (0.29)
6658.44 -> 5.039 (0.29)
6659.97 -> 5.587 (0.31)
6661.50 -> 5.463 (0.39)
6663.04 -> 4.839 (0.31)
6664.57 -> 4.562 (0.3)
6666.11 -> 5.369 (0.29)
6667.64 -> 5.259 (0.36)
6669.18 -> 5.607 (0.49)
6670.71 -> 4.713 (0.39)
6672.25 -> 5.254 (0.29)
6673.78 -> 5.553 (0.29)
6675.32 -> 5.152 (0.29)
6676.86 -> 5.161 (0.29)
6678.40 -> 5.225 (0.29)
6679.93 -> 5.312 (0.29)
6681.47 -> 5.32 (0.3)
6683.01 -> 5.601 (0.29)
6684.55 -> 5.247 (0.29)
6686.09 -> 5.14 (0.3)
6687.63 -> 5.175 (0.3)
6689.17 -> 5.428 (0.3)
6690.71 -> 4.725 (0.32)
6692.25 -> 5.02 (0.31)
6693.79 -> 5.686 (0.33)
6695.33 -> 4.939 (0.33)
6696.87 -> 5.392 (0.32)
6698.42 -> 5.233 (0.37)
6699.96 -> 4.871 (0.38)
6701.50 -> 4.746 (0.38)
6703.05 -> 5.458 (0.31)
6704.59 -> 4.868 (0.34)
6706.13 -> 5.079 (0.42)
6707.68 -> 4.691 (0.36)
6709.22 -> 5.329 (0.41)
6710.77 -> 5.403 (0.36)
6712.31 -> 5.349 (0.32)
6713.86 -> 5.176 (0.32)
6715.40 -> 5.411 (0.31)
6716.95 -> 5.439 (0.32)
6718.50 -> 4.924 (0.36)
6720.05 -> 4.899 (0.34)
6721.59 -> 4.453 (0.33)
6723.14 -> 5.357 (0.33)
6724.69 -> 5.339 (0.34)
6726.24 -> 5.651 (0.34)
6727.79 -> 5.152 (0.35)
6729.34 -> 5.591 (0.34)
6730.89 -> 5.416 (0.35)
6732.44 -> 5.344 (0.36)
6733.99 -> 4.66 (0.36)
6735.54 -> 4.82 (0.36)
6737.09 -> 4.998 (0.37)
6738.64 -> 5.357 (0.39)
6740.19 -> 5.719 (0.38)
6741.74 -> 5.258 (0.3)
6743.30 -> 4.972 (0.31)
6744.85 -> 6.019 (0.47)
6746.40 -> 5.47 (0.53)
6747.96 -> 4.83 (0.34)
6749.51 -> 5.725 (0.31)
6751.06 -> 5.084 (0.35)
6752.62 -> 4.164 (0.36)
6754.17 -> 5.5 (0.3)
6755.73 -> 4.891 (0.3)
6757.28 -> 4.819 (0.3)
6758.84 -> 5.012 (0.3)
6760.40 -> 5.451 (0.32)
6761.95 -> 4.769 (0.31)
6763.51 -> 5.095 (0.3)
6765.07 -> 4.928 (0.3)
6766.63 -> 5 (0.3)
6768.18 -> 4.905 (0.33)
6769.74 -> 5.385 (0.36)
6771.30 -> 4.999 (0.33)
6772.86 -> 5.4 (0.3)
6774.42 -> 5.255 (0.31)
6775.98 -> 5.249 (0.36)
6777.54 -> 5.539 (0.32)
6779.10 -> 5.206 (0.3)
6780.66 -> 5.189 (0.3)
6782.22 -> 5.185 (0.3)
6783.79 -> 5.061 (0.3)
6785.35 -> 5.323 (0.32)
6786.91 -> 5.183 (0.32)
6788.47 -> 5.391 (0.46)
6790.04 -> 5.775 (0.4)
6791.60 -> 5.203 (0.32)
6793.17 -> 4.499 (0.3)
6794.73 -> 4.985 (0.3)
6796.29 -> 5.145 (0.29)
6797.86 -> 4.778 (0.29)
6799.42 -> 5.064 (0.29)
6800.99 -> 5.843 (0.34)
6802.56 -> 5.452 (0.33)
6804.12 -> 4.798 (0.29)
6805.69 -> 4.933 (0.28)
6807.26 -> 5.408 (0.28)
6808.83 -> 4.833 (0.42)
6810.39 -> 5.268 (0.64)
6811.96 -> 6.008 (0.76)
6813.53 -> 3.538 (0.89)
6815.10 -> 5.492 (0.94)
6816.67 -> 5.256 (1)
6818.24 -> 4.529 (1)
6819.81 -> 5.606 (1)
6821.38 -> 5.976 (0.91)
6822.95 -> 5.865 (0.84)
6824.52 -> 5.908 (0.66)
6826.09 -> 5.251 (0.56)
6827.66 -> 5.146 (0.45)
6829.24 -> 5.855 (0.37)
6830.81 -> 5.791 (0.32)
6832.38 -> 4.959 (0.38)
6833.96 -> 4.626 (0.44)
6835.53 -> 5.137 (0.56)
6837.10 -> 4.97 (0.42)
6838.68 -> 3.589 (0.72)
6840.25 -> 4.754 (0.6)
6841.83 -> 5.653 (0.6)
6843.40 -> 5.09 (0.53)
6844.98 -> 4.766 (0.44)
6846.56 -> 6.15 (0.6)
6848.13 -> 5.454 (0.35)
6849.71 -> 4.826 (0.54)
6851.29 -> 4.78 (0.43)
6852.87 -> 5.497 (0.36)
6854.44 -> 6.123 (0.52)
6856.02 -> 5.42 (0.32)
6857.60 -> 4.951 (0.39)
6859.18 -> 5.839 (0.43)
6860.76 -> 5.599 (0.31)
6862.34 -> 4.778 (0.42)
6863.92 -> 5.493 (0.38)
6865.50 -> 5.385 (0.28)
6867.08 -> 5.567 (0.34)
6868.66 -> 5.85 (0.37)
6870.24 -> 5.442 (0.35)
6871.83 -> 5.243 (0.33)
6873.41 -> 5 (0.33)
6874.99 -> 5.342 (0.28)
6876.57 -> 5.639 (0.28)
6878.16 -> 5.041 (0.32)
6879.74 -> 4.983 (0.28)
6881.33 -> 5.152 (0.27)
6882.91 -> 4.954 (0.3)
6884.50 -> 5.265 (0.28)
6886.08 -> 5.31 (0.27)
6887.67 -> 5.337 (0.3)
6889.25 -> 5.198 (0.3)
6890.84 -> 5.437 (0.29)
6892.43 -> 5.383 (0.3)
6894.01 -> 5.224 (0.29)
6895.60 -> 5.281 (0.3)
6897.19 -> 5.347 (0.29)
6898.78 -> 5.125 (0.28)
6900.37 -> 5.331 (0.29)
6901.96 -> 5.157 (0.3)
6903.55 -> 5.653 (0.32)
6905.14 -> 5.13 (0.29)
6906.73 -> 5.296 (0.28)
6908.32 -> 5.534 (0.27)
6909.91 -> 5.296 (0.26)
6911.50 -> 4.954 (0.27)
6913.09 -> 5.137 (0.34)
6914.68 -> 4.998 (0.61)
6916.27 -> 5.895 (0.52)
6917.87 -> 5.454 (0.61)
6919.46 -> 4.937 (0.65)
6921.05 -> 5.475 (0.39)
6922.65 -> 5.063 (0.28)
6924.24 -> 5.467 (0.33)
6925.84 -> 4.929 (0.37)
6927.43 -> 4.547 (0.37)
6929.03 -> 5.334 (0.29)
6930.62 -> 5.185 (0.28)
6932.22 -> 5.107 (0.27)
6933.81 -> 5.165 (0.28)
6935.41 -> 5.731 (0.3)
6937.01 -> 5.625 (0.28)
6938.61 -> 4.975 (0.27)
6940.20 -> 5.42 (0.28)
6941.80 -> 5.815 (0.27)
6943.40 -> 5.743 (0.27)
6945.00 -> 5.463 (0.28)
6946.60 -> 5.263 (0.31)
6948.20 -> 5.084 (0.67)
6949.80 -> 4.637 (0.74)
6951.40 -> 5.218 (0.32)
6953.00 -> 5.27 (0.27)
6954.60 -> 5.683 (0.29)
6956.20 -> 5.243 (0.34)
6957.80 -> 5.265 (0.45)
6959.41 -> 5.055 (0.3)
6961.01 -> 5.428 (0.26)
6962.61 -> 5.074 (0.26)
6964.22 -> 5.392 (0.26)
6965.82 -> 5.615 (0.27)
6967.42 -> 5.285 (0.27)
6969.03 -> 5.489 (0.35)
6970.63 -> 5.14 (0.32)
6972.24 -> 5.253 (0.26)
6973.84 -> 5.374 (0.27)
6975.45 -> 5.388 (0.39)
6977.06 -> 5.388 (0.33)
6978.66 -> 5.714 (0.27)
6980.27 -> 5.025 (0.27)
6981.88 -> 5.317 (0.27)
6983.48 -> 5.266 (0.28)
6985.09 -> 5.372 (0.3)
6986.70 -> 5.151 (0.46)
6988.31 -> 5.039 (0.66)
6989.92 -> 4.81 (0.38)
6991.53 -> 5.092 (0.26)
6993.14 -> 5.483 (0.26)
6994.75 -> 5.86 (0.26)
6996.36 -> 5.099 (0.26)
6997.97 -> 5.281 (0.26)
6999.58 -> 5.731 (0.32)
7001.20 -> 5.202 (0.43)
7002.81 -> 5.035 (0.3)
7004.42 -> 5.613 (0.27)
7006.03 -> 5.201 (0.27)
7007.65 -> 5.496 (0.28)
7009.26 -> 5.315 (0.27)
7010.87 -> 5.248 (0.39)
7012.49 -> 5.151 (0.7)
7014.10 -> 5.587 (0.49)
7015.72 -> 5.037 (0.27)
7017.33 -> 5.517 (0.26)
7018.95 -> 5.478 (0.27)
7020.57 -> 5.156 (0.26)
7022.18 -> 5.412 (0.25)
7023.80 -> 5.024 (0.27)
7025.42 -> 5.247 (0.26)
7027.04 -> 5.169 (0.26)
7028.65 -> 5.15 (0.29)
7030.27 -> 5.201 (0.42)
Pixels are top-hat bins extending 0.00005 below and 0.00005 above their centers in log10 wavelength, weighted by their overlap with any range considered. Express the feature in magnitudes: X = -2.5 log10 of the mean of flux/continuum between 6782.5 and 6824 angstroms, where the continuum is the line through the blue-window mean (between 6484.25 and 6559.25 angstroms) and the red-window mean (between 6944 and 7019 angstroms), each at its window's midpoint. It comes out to 0.02 mag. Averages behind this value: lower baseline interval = 5.32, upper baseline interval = 5.3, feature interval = 5.2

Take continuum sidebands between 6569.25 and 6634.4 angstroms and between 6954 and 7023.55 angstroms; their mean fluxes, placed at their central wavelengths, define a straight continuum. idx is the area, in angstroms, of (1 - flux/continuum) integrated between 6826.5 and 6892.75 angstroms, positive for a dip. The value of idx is 1.5 angstroms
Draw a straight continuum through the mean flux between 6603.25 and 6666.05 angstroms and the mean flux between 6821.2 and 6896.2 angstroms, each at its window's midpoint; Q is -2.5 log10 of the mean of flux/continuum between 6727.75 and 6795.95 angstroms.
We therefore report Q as 0.03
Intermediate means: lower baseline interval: 5.33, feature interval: 5.18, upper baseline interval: 5.29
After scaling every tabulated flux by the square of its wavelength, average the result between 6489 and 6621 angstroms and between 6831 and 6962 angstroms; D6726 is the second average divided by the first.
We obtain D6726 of 1.09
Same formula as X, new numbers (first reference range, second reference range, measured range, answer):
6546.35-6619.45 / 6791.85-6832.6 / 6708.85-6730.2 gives 0.01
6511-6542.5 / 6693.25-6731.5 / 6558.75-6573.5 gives 0.09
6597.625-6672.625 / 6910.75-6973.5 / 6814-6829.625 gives -0.03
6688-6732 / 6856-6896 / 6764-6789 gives 0.01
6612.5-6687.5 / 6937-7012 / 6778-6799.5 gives 0.04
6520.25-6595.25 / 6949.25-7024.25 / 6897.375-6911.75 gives 0.00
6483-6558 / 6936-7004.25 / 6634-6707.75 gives 0.02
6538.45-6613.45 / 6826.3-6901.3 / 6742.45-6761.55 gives 0.03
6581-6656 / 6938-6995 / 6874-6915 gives 0.02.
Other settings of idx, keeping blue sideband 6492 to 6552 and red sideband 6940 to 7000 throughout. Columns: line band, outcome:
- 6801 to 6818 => 0.68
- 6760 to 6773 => 0.61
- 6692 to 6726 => 1.18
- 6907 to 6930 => 0.45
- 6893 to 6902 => 0.11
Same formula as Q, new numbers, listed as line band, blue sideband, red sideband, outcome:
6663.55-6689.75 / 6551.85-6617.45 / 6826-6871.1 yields 0.01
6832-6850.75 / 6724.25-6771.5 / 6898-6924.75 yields 0.05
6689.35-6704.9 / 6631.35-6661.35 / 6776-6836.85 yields 0.04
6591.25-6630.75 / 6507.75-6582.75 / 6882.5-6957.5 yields -0.02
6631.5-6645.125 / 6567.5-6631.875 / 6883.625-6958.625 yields 0.03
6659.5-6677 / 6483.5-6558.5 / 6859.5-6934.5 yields 0.02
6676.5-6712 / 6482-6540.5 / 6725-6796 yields 0.01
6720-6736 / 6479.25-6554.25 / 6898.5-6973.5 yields 0.03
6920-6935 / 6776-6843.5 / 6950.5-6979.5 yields 0.03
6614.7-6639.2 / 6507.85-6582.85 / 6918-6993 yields -0.03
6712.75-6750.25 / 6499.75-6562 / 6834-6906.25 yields 0.01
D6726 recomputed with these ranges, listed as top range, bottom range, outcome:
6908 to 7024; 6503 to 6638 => 1.10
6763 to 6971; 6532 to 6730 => 1.06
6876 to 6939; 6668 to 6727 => 1.08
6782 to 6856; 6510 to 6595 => 1.06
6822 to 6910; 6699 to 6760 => 1.07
